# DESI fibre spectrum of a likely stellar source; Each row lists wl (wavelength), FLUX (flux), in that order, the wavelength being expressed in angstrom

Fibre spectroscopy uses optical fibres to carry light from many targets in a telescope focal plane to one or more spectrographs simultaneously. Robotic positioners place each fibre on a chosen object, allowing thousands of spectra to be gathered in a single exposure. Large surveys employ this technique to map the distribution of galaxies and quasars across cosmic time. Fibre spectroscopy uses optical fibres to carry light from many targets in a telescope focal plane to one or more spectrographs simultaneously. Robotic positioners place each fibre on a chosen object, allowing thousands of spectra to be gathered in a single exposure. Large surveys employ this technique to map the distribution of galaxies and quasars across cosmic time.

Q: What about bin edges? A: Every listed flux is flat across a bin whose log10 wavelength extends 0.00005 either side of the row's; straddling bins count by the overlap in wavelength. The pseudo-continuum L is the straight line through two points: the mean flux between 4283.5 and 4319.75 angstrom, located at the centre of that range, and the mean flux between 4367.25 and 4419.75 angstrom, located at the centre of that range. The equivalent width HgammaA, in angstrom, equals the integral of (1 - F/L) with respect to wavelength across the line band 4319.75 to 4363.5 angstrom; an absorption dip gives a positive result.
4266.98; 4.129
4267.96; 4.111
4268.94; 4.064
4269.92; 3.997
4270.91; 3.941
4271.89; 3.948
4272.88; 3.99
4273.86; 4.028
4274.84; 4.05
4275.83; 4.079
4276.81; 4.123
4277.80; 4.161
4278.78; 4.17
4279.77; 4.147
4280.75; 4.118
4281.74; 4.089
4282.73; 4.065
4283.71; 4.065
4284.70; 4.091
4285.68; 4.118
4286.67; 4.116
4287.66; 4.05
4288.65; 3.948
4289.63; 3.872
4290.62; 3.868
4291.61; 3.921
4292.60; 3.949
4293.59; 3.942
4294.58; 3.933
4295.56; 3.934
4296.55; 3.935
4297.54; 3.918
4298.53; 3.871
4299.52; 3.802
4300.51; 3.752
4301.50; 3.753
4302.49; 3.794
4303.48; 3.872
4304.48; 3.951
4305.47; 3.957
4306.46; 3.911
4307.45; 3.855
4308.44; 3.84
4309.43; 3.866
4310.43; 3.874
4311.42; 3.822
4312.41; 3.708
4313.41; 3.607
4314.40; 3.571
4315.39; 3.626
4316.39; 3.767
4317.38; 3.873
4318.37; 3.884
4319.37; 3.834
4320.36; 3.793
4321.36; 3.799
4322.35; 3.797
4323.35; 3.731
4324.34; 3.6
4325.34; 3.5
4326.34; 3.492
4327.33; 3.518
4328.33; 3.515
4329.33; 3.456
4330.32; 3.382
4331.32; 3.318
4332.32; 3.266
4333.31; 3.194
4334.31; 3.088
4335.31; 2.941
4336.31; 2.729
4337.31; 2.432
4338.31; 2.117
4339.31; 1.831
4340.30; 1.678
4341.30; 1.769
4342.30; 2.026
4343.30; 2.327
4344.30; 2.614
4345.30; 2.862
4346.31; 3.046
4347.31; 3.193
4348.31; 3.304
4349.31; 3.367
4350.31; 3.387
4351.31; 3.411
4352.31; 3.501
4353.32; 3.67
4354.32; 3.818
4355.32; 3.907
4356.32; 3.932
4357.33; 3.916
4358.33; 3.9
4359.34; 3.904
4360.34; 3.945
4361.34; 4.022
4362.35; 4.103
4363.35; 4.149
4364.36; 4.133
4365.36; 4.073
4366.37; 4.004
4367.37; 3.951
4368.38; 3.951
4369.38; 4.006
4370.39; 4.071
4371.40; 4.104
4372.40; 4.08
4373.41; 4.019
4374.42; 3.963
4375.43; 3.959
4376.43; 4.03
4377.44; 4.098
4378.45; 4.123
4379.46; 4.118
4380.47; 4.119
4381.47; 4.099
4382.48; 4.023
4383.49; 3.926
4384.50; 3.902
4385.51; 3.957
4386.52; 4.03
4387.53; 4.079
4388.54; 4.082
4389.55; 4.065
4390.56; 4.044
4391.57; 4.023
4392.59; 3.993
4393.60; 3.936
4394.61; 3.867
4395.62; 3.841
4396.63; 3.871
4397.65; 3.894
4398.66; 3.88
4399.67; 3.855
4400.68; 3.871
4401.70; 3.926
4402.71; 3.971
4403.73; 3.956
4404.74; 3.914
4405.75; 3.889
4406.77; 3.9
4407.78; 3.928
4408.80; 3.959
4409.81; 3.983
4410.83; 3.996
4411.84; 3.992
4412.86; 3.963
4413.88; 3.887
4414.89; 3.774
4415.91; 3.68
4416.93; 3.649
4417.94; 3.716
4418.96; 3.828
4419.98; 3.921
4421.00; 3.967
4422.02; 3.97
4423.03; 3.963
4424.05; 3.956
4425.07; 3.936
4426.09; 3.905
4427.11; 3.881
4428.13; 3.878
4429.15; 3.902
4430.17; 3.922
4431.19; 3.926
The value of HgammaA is 7.1 angstrom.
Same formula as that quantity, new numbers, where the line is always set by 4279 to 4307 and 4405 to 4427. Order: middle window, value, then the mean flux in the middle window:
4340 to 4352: 3.5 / 2.78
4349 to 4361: 0.6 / 3.73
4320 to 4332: 1.1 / 3.57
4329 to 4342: 4.1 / 2.69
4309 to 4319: 0.5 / 3.76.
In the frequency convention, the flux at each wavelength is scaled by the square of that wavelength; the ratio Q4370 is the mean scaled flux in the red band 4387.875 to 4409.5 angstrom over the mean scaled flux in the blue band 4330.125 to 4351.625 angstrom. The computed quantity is 1.46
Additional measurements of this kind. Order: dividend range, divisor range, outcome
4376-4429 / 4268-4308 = 1.04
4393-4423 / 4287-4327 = 1.07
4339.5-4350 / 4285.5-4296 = 0.68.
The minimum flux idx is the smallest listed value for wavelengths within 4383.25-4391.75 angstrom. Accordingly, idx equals 3.902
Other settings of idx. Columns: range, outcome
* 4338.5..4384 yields 1.678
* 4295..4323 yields 3.571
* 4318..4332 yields 3.318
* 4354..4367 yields 3.818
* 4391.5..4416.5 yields 3.68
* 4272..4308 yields 3.752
